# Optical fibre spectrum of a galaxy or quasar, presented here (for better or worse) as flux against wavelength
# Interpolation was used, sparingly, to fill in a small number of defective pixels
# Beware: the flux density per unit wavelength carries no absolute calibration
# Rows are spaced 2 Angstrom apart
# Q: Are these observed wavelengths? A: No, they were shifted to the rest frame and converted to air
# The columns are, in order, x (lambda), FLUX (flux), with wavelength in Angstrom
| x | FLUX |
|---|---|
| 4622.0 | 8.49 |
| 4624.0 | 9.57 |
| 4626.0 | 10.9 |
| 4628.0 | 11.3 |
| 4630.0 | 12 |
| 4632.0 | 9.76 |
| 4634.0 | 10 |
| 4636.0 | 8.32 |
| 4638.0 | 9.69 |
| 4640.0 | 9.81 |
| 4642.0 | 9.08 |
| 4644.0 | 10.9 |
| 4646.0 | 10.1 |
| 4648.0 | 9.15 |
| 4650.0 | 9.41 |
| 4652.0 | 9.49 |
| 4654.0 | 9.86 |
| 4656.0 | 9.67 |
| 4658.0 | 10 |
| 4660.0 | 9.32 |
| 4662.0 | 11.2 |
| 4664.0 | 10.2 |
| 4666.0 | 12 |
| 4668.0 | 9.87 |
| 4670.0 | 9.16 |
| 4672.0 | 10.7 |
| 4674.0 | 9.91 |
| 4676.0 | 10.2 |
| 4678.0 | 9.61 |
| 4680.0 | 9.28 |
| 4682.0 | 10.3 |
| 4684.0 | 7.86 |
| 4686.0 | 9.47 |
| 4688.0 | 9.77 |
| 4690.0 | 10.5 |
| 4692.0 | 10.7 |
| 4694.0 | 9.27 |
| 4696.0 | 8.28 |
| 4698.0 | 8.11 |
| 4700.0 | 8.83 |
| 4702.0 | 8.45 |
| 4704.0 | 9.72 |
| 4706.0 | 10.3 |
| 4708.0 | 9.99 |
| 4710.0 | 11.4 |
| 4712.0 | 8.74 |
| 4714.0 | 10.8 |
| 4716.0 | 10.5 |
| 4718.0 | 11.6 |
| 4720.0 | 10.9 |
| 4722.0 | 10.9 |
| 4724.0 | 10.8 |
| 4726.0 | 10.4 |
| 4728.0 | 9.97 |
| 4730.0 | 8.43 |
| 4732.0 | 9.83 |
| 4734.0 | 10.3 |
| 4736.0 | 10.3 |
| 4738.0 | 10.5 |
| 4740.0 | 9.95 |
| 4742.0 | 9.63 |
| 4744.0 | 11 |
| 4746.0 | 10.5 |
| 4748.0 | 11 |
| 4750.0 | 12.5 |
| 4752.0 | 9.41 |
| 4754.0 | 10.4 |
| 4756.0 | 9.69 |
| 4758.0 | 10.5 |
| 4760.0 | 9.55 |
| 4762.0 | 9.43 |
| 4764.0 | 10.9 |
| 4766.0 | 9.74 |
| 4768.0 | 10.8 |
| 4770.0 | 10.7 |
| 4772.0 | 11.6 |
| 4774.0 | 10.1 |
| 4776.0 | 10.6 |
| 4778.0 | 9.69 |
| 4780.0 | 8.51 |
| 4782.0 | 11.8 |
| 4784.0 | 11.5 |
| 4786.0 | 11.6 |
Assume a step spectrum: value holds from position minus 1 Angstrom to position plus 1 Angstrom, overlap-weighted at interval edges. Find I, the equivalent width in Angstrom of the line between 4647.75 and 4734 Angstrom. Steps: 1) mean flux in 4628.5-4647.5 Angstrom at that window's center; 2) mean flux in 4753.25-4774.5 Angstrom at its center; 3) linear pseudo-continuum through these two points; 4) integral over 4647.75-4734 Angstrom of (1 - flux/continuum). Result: 1.9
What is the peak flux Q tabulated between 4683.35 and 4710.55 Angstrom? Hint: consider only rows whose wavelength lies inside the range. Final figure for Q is 11.4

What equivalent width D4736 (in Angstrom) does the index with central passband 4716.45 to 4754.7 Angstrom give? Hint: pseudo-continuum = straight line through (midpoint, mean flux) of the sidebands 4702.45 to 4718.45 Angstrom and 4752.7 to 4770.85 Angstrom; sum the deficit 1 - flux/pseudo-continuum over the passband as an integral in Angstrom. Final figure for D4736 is -0.8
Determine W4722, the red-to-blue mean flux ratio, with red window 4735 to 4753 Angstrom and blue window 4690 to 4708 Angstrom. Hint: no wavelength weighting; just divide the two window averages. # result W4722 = 1.1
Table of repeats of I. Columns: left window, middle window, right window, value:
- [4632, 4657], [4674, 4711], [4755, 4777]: 1.3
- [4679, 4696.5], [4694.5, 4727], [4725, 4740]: -0.7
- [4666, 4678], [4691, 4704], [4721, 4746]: 1.5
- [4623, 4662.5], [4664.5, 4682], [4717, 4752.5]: 0.0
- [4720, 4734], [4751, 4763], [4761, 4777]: 0.6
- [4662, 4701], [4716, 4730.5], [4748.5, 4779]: -0.6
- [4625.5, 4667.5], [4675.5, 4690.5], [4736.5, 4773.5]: 0.9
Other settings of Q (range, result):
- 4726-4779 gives 12.5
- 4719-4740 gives 10.9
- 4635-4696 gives 12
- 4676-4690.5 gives 10.5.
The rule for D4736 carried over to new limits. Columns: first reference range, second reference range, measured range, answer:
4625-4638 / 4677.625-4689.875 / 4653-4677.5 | -1.0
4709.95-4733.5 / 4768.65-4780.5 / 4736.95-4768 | -0.1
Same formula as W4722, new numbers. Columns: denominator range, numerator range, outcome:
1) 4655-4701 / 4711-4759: 1.06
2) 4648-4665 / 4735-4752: 1.08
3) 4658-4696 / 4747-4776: 1.05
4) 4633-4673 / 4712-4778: 1.05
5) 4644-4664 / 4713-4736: 1.05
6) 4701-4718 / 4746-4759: 1.05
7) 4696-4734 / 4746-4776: 1.05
